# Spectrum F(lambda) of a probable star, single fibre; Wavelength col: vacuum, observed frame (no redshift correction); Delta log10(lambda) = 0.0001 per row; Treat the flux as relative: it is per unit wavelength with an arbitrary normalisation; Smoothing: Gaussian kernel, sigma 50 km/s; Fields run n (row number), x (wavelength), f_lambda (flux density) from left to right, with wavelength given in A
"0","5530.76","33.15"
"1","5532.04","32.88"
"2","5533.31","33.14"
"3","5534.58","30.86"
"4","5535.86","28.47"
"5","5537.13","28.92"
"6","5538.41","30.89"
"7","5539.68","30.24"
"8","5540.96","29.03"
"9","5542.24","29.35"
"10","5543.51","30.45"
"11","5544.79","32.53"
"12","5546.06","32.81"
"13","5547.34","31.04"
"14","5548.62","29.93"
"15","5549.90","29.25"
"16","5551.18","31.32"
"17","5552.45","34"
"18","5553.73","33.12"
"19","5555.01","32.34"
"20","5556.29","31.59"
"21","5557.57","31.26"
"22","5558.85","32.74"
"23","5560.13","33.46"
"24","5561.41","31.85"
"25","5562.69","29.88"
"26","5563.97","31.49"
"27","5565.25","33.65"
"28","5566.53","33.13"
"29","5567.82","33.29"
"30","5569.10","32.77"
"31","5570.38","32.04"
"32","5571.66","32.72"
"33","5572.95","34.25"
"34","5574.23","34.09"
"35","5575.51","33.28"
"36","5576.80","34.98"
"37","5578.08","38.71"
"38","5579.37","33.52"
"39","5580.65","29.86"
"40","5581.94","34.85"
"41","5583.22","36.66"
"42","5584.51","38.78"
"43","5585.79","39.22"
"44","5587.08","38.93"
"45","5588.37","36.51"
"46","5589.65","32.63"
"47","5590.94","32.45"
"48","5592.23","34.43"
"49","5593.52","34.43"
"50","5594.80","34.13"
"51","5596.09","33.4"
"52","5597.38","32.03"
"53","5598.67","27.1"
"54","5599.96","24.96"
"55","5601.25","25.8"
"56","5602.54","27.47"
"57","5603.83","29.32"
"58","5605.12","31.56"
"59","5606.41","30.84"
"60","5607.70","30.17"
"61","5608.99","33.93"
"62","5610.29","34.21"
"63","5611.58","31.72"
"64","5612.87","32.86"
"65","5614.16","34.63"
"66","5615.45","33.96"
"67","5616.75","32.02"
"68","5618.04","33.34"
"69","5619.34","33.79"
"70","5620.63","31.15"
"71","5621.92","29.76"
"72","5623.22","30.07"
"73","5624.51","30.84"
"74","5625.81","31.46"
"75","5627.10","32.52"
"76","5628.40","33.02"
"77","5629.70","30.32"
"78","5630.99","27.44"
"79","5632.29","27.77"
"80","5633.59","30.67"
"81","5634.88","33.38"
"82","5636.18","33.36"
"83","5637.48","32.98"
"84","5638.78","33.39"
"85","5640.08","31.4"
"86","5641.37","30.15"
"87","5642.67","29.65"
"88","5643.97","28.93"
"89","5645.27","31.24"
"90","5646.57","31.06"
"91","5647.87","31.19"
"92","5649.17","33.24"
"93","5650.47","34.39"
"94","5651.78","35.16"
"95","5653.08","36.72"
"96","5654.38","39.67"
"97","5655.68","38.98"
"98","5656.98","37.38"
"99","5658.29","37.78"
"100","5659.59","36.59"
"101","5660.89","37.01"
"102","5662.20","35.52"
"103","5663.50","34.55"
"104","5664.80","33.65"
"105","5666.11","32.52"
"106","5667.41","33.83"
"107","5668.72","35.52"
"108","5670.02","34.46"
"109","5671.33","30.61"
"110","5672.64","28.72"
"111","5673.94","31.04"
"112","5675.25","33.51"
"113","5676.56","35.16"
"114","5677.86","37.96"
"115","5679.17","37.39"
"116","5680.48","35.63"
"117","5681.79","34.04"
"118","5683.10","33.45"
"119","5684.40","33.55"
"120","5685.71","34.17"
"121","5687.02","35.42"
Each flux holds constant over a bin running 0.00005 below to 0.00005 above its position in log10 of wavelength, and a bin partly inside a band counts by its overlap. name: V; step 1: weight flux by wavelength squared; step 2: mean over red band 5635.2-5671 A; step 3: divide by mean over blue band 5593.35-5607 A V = 1.16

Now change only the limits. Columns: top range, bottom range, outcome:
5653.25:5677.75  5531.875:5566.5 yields 1.16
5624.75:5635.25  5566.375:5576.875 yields 0.94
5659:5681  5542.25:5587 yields 1.08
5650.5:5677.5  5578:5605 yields 1.09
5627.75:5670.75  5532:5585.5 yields 1.06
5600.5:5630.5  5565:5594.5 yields 0.92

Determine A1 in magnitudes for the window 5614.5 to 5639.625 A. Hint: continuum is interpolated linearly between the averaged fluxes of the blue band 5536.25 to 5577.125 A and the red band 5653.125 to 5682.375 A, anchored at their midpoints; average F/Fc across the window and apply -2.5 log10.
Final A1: 0.07 mag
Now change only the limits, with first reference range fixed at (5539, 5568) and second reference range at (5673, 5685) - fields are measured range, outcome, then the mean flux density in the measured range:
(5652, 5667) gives -0.07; 36.3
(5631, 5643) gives 0.08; 31.3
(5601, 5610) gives 0.09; 30.2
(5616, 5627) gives 0.05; 31.6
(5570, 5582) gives -0.06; 33.8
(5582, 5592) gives -0.12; 36.3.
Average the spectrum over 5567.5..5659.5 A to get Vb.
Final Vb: 32.8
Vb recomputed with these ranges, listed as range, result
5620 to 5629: 31.3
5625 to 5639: 31.4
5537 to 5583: 32.3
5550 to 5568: 32.2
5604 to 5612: 31.9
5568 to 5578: 33.8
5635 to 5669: 34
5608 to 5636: 31.9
